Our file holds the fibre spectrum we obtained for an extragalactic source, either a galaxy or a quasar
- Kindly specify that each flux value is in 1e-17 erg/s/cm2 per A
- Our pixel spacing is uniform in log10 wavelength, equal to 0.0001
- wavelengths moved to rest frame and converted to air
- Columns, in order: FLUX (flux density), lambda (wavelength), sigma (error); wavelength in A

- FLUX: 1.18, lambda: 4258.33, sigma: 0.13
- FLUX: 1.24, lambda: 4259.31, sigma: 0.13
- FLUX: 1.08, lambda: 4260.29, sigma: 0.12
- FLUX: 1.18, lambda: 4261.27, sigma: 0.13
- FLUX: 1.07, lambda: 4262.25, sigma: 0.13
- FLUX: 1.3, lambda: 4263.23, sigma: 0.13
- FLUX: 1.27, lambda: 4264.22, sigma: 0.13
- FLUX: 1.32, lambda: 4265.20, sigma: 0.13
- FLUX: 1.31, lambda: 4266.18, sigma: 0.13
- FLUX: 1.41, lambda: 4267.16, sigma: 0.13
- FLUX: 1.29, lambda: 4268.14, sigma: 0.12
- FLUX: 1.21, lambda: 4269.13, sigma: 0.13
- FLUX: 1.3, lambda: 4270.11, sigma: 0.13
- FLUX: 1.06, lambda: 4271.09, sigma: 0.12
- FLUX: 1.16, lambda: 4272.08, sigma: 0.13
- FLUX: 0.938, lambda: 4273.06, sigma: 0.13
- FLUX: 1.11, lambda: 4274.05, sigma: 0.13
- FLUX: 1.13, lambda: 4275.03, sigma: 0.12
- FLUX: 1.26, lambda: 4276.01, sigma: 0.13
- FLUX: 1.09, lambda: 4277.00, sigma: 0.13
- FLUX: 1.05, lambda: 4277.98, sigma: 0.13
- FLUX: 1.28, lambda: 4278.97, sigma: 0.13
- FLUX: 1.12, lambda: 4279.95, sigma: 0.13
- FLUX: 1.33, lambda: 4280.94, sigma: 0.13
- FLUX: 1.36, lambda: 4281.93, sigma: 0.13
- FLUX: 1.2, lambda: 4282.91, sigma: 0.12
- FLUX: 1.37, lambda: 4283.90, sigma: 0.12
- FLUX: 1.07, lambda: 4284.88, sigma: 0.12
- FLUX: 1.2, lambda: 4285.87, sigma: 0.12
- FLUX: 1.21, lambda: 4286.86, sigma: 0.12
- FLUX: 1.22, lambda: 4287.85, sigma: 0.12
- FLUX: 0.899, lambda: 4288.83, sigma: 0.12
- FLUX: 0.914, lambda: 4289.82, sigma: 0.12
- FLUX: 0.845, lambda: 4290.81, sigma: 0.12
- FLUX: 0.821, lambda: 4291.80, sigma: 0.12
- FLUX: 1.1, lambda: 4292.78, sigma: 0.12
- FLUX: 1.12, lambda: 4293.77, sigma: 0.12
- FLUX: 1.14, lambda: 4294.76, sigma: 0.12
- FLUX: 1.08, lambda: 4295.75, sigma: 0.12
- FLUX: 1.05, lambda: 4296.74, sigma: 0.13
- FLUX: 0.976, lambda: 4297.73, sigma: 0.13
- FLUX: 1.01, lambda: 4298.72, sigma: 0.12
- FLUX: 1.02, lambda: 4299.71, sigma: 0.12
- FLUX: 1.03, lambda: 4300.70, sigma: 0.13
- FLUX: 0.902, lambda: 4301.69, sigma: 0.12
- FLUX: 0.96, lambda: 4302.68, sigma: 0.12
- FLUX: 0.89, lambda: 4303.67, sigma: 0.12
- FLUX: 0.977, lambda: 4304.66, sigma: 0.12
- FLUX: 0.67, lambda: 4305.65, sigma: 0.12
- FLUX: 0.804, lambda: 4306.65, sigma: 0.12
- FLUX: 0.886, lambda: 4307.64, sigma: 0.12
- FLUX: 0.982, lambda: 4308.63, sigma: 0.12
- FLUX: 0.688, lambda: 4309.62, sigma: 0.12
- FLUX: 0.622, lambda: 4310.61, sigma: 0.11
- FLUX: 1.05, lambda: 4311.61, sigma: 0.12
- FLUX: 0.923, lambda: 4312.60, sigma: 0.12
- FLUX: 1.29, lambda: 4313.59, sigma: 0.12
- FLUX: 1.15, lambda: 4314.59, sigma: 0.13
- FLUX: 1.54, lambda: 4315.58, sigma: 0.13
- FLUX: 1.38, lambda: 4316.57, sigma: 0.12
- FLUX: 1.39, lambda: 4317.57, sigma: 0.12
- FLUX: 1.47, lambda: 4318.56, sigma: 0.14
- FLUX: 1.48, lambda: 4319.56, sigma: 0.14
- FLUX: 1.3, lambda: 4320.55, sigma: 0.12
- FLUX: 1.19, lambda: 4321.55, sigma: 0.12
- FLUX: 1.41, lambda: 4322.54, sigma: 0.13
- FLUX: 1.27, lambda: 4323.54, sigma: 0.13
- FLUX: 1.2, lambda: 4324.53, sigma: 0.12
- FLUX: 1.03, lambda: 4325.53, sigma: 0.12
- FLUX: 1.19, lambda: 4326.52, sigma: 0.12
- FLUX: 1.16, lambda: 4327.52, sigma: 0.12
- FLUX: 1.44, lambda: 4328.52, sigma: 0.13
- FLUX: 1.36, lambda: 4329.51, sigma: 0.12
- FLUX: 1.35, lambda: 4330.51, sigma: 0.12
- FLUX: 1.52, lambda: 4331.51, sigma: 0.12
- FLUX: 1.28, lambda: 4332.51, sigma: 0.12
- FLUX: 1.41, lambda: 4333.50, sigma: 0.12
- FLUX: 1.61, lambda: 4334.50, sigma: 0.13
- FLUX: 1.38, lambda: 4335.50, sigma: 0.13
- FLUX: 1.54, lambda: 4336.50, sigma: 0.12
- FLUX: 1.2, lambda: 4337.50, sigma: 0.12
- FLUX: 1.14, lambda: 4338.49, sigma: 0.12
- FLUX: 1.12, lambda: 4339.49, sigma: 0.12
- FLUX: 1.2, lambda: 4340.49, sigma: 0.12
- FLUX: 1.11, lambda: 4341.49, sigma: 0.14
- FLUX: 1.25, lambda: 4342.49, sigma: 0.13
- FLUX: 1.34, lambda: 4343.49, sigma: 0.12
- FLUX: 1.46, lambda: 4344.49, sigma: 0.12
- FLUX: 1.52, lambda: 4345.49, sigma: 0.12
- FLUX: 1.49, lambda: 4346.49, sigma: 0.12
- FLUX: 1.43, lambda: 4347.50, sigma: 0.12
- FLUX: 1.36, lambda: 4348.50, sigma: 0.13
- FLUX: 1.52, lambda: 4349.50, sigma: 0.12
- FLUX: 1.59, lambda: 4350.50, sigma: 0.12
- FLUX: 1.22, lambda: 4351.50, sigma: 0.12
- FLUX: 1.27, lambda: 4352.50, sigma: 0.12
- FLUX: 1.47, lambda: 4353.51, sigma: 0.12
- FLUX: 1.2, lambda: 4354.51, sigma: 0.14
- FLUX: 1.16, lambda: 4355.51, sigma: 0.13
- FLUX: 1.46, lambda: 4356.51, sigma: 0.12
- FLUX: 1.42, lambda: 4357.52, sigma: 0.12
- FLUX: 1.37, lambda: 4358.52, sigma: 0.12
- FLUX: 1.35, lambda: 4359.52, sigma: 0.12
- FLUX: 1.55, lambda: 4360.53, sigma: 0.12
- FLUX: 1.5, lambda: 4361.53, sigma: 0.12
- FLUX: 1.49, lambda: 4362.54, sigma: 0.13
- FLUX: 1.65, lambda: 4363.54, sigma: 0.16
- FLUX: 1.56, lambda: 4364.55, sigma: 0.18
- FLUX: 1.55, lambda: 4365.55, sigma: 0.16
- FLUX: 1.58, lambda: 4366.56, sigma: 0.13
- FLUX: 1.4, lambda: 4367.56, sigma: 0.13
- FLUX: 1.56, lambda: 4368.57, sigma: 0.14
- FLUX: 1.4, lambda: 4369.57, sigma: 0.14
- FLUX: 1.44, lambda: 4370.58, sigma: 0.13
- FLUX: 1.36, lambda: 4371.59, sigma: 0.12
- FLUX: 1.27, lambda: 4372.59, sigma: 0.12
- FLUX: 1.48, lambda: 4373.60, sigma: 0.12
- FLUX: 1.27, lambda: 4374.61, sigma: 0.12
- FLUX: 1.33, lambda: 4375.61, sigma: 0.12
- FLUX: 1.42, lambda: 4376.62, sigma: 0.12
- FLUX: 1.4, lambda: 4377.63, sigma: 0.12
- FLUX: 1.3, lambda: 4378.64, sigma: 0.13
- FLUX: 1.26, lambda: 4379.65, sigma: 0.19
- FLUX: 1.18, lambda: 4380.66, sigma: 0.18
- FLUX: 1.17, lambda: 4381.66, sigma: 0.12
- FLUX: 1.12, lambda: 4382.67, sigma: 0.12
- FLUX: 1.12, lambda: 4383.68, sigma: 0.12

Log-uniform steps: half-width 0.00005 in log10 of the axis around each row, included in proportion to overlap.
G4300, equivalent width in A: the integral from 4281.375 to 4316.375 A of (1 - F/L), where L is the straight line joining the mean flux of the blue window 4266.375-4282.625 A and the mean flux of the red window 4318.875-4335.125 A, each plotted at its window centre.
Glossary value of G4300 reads 6.2 A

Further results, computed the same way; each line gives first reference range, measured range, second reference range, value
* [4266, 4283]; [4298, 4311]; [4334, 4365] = 4.0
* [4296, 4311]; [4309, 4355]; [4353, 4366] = -4.8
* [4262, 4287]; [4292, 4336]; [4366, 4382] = 4.3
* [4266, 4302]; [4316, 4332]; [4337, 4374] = -0.6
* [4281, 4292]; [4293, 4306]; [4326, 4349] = 2.0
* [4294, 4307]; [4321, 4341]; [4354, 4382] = -2.4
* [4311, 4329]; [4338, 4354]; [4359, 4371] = 0.7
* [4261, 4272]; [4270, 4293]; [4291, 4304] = 0.1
